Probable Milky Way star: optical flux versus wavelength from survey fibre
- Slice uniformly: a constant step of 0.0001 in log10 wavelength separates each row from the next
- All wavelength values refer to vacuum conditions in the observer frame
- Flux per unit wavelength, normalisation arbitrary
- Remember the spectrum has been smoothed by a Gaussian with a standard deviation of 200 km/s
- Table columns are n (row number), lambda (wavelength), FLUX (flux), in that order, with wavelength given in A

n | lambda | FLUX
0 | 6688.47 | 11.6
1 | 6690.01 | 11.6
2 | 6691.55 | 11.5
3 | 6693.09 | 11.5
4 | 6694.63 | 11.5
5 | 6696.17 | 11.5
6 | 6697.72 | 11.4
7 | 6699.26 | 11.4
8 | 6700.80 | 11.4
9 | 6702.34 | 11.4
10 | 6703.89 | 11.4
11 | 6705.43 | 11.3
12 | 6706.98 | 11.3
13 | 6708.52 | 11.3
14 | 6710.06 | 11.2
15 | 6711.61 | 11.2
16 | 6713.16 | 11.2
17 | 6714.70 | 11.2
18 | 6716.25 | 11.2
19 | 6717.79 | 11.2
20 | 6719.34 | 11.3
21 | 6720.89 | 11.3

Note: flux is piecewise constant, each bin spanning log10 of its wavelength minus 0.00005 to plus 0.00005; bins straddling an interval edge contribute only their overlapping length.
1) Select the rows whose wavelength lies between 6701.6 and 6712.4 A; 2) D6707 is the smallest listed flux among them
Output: 11.2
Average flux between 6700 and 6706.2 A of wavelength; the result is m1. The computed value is 11.4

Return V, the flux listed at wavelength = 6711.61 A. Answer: 11.2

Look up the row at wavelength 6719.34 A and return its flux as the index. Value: 11.3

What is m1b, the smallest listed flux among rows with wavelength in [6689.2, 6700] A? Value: 11.4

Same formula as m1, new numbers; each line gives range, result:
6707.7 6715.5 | 11.2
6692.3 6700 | 11.5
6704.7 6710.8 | 11.3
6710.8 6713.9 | 11.2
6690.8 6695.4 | 11.5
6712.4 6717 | 11.2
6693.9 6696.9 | 11.5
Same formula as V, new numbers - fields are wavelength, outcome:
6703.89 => 11.4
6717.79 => 11.2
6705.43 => 11.3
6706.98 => 11.3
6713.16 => 11.2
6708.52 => 11.3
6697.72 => 11.4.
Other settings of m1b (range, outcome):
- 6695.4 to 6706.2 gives 11.3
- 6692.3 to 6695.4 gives 11.5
